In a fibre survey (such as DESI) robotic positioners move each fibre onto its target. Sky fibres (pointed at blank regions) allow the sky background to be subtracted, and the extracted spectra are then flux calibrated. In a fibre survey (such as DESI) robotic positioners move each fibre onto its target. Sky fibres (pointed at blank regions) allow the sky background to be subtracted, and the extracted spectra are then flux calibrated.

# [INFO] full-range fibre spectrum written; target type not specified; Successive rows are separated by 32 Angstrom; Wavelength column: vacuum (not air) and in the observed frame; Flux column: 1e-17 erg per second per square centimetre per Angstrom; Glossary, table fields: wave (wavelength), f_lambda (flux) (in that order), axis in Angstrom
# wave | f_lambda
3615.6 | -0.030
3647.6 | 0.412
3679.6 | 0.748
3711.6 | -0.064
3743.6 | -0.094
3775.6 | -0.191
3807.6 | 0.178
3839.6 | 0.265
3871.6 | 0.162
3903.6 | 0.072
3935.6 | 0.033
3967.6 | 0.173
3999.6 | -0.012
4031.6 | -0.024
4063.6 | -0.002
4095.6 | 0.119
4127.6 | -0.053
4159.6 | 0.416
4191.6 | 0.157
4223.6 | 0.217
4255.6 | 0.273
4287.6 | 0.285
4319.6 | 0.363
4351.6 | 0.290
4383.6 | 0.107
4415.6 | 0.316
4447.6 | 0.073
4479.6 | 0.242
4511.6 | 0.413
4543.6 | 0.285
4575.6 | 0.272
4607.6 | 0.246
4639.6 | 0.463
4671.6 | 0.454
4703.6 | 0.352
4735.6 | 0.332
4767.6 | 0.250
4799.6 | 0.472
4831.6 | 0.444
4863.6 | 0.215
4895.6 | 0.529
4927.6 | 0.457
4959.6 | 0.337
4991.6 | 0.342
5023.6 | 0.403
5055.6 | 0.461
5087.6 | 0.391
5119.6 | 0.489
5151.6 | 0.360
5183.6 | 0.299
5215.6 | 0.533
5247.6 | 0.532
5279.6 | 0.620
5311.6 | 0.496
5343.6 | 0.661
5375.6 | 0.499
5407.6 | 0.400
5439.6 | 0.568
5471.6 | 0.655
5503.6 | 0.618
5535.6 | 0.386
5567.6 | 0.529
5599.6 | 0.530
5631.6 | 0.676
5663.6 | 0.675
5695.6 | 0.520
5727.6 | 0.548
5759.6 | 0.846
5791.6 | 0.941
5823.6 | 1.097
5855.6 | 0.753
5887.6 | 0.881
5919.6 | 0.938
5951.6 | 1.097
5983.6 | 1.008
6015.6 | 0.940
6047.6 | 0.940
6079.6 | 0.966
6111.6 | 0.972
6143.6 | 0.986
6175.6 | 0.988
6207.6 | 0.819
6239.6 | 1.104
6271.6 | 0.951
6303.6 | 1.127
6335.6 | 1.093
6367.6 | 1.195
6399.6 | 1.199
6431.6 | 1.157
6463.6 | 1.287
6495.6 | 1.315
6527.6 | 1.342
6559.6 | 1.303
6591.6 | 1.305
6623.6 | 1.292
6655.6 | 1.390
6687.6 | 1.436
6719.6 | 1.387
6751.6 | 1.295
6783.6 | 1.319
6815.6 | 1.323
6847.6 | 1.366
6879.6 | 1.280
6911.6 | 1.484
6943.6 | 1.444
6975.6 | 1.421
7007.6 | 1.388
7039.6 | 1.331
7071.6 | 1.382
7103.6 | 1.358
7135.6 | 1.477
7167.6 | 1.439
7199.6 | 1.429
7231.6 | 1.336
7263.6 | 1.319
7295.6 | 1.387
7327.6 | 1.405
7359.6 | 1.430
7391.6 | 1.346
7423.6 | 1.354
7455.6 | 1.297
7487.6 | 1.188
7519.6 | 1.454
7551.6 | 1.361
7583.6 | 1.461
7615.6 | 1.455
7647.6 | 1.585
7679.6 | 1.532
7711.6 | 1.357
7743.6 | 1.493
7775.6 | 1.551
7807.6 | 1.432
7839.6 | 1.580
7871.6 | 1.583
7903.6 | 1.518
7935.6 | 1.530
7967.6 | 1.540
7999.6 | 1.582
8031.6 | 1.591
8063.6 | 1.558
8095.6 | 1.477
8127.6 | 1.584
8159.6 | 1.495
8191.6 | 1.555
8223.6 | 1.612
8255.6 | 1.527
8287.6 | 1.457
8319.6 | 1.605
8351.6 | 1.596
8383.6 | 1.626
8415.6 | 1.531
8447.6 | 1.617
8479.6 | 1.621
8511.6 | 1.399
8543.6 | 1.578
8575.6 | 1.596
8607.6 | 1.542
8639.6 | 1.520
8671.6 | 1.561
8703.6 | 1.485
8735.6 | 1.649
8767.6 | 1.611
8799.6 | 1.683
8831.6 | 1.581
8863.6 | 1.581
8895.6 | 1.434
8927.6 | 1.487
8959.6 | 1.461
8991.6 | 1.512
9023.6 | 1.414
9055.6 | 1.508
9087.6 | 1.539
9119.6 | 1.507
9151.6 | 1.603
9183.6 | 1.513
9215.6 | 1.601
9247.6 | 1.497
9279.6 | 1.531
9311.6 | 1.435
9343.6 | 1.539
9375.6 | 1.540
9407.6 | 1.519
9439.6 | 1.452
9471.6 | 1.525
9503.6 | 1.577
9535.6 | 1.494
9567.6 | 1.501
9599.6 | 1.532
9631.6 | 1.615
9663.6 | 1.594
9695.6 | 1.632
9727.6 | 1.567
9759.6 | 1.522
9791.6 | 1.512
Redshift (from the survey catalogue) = 0.444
